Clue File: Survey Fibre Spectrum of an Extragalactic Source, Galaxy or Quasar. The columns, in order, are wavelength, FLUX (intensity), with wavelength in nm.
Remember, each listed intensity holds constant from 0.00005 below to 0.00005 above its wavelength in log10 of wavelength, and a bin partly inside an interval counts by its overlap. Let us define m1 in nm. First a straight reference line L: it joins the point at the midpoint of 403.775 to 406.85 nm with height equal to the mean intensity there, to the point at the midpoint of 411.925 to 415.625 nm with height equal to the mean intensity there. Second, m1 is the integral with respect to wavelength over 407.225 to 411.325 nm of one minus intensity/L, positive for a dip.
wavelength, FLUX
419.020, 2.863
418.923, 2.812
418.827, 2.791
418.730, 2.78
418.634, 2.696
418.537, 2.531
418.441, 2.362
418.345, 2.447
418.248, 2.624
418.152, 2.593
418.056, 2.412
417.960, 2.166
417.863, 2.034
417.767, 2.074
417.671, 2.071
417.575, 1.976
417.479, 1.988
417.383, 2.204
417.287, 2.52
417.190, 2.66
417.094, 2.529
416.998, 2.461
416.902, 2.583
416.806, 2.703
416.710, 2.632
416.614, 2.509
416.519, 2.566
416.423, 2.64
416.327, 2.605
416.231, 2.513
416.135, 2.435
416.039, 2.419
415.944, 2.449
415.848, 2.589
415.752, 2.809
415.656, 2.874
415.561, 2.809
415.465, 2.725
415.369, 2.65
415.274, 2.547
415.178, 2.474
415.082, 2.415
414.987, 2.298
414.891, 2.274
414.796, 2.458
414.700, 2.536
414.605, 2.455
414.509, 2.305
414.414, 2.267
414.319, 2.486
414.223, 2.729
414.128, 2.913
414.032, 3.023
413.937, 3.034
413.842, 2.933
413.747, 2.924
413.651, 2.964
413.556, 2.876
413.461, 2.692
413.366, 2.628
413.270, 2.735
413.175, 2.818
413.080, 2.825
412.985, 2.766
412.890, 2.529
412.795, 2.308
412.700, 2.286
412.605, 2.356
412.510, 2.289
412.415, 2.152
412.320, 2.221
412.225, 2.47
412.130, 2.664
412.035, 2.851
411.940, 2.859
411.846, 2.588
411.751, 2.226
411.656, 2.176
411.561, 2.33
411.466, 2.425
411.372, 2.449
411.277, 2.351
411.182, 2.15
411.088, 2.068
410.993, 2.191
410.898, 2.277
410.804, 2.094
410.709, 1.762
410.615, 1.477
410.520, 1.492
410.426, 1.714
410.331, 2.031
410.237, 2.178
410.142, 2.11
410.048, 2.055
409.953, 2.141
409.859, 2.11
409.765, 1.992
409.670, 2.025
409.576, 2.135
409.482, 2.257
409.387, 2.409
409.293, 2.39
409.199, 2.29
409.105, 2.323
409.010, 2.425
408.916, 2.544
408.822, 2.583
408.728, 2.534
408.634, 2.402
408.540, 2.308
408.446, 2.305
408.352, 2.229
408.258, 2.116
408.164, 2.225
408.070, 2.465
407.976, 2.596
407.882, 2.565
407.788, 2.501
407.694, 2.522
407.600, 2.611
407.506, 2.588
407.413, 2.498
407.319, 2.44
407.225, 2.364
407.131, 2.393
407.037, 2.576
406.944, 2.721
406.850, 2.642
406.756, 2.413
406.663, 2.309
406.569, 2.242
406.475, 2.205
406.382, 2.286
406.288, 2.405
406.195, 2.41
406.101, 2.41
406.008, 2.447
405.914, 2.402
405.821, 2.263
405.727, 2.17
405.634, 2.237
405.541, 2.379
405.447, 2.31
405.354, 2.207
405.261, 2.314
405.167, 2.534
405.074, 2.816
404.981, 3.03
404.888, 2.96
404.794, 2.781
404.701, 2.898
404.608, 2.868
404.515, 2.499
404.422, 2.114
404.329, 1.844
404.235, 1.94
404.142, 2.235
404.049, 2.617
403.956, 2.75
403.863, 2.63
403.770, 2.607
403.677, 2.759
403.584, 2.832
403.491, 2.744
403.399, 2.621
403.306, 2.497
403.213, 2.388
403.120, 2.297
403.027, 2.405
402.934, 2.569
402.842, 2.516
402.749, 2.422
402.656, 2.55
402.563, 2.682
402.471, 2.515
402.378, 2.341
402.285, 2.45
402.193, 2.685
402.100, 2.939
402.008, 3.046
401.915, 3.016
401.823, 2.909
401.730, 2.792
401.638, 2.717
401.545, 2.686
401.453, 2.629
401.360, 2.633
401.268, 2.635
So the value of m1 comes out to 0.440 nm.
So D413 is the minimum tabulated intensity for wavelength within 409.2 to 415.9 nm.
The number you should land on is 1.477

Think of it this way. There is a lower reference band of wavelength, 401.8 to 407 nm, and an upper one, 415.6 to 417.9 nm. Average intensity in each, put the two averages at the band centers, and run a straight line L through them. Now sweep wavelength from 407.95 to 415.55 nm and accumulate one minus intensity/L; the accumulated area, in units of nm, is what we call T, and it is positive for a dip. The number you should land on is 0.25 nm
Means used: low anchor 2.52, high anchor 2.46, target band 2.4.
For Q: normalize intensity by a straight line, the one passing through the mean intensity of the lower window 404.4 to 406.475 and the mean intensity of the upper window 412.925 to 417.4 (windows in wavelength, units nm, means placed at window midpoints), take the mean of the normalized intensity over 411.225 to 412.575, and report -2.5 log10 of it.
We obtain 0.06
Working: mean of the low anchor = 2.49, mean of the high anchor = 2.62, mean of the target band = 2.43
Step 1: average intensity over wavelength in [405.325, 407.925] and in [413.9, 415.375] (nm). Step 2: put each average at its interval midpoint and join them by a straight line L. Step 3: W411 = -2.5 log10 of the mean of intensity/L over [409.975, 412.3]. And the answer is 0.13 mag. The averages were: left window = 2.41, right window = 2.55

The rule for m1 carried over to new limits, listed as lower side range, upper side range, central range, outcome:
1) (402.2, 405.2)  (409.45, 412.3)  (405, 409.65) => -0.07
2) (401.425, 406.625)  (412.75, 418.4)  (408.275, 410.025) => 0.17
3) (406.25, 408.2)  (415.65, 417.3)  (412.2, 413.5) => 0.01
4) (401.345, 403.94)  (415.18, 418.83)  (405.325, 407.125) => 0.16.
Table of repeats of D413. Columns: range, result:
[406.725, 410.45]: 1.714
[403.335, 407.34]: 1.844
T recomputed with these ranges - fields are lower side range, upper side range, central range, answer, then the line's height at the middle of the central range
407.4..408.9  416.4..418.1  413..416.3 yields -0.35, 2.39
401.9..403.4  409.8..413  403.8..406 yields 0.01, 2.49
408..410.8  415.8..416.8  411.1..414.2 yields -0.31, 2.35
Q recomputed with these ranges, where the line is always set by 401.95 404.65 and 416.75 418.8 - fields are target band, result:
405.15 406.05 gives 0.087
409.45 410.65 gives 0.241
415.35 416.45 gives -0.087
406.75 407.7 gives -0.014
